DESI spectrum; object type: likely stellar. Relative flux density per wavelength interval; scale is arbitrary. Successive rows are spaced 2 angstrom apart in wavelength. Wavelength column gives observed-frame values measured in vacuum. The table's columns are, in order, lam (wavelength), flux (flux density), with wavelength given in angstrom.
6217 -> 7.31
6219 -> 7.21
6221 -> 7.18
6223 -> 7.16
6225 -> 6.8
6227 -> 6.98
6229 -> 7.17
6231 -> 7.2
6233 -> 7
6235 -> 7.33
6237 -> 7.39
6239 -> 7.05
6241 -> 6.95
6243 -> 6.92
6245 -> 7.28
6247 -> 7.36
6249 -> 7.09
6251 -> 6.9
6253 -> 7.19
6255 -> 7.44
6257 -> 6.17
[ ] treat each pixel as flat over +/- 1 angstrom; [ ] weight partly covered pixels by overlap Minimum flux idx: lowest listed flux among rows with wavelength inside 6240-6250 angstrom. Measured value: 6.92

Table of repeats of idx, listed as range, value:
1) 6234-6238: 7.33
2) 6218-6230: 6.8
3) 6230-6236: 7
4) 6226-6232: 6.98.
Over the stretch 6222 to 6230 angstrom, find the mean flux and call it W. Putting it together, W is 7.03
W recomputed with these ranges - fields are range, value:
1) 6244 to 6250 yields 7.24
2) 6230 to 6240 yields 7.19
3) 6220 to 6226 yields 7.05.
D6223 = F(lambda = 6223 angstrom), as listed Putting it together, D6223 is 7.16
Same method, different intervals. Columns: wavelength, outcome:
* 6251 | 6.9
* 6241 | 6.95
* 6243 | 6.92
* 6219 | 7.21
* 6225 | 6.8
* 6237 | 7.39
